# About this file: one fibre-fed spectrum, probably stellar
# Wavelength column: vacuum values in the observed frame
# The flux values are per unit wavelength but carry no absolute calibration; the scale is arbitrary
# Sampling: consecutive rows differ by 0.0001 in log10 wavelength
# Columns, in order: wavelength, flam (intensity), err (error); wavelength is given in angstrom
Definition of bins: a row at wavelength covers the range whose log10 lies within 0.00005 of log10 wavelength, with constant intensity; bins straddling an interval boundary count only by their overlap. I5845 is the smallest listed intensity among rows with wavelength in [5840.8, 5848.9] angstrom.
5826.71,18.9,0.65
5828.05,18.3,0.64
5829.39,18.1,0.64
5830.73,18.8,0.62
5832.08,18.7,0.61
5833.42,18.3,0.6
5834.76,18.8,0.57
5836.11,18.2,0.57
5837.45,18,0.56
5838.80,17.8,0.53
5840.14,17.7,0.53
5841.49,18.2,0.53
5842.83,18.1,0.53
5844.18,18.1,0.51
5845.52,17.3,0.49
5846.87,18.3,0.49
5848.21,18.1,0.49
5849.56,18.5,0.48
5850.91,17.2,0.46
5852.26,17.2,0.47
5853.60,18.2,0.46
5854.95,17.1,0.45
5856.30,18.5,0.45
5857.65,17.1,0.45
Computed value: 17.3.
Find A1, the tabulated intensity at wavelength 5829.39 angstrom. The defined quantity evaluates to 18.1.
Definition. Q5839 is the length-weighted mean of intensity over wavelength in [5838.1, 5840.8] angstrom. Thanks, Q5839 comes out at 17.7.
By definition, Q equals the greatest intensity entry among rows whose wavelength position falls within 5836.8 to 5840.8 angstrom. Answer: 18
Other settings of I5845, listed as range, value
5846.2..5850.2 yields 18.1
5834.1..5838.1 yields 18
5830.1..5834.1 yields 18.3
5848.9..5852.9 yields 17.2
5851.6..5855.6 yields 17.1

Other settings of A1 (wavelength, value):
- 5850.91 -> 17.2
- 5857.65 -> 17.1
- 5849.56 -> 18.5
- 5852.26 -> 17.2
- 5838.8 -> 17.8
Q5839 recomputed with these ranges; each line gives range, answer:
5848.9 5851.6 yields 17.8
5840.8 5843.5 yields 18.1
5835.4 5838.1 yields 18.1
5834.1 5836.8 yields 18.5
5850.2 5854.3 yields 17.5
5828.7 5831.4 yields 18.5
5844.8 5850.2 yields 18.1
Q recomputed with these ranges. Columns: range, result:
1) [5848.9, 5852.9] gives 18.5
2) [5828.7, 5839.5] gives 18.8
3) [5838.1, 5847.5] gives 18.3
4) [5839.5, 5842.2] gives 18.2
